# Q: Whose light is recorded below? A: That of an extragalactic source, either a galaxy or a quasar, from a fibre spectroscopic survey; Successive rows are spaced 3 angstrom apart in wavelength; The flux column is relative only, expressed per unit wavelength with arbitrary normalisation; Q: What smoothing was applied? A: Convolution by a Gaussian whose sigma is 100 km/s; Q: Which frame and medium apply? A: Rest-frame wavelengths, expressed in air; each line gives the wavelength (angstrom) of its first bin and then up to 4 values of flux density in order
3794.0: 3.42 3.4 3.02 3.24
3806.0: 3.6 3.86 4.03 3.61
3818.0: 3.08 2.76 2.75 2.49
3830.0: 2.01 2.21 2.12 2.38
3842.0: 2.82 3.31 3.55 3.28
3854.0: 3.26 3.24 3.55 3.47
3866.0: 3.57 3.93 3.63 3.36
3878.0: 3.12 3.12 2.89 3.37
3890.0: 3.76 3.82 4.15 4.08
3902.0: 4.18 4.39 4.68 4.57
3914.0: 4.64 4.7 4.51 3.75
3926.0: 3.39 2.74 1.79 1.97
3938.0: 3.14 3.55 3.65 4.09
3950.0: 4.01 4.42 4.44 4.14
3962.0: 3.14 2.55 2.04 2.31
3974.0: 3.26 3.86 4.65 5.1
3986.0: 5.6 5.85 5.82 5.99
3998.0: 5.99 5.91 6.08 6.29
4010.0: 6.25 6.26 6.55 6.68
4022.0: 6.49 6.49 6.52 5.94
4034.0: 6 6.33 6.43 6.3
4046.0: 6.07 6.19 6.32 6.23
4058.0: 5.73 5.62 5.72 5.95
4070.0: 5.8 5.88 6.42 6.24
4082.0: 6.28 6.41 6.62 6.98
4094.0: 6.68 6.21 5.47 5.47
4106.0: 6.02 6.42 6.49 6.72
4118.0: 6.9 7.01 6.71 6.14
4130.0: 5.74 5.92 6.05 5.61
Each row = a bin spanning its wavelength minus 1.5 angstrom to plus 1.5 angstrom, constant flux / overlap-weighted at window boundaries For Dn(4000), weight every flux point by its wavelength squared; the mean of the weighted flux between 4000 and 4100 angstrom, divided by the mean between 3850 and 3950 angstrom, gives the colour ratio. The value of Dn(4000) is 1.85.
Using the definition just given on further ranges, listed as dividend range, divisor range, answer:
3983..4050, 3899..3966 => 1.71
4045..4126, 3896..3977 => 1.85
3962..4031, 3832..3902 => 1.69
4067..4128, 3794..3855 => 2.39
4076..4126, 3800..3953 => 2.09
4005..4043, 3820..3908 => 2.09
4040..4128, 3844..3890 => 2.06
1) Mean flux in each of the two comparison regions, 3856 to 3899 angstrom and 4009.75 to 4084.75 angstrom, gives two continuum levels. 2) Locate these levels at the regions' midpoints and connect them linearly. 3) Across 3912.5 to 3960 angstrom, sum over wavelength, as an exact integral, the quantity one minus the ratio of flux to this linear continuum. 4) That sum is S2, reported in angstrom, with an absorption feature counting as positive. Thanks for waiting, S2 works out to 8.1 angstrom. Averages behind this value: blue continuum 3.52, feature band 3.68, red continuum 6.19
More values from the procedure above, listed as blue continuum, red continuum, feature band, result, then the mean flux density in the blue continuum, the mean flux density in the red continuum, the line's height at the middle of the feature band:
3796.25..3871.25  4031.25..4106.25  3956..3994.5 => 6.81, 3.14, 6.13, 4.94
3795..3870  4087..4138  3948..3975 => 7.07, 3.14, 6.32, 4.6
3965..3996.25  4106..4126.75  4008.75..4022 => -4.07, 4.34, 6.62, 4.93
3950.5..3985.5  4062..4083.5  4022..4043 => -4.80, 3.7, 6.03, 5.13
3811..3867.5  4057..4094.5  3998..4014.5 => -2.83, 3.02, 6.17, 5.24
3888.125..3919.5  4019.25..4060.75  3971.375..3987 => 3.13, 4.29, 6.23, 5.36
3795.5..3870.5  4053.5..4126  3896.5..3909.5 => -1.07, 3.14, 6.25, 3.99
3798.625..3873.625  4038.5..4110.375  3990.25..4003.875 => -2.02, 3.15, 6.14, 5.17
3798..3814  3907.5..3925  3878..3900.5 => 3.49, 3.55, 4.43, 4.22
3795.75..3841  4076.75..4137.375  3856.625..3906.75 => 0.91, 2.97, 6.33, 3.7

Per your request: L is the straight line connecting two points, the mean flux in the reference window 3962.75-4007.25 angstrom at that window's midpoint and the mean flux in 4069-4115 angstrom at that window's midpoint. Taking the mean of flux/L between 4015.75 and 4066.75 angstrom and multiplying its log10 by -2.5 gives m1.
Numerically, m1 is -0.13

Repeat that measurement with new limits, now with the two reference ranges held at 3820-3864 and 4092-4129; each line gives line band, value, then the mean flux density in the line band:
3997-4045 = -0.208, 6.28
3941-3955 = 0.065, 4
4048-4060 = -0.088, 6.09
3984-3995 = -0.201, 5.76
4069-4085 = -0.043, 6.16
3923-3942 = 0.391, 2.82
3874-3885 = 0.079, 3.12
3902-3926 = -0.153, 4.38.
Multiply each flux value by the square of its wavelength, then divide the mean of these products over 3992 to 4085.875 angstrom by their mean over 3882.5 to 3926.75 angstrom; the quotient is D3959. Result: 1.62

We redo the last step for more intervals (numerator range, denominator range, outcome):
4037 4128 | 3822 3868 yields 2.39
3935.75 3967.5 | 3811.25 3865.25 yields 1.28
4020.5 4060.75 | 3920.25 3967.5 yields 1.93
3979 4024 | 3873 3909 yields 1.70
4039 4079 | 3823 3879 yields 2.20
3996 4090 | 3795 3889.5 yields 2.16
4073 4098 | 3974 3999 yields 1.30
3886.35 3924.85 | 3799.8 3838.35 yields 1.49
